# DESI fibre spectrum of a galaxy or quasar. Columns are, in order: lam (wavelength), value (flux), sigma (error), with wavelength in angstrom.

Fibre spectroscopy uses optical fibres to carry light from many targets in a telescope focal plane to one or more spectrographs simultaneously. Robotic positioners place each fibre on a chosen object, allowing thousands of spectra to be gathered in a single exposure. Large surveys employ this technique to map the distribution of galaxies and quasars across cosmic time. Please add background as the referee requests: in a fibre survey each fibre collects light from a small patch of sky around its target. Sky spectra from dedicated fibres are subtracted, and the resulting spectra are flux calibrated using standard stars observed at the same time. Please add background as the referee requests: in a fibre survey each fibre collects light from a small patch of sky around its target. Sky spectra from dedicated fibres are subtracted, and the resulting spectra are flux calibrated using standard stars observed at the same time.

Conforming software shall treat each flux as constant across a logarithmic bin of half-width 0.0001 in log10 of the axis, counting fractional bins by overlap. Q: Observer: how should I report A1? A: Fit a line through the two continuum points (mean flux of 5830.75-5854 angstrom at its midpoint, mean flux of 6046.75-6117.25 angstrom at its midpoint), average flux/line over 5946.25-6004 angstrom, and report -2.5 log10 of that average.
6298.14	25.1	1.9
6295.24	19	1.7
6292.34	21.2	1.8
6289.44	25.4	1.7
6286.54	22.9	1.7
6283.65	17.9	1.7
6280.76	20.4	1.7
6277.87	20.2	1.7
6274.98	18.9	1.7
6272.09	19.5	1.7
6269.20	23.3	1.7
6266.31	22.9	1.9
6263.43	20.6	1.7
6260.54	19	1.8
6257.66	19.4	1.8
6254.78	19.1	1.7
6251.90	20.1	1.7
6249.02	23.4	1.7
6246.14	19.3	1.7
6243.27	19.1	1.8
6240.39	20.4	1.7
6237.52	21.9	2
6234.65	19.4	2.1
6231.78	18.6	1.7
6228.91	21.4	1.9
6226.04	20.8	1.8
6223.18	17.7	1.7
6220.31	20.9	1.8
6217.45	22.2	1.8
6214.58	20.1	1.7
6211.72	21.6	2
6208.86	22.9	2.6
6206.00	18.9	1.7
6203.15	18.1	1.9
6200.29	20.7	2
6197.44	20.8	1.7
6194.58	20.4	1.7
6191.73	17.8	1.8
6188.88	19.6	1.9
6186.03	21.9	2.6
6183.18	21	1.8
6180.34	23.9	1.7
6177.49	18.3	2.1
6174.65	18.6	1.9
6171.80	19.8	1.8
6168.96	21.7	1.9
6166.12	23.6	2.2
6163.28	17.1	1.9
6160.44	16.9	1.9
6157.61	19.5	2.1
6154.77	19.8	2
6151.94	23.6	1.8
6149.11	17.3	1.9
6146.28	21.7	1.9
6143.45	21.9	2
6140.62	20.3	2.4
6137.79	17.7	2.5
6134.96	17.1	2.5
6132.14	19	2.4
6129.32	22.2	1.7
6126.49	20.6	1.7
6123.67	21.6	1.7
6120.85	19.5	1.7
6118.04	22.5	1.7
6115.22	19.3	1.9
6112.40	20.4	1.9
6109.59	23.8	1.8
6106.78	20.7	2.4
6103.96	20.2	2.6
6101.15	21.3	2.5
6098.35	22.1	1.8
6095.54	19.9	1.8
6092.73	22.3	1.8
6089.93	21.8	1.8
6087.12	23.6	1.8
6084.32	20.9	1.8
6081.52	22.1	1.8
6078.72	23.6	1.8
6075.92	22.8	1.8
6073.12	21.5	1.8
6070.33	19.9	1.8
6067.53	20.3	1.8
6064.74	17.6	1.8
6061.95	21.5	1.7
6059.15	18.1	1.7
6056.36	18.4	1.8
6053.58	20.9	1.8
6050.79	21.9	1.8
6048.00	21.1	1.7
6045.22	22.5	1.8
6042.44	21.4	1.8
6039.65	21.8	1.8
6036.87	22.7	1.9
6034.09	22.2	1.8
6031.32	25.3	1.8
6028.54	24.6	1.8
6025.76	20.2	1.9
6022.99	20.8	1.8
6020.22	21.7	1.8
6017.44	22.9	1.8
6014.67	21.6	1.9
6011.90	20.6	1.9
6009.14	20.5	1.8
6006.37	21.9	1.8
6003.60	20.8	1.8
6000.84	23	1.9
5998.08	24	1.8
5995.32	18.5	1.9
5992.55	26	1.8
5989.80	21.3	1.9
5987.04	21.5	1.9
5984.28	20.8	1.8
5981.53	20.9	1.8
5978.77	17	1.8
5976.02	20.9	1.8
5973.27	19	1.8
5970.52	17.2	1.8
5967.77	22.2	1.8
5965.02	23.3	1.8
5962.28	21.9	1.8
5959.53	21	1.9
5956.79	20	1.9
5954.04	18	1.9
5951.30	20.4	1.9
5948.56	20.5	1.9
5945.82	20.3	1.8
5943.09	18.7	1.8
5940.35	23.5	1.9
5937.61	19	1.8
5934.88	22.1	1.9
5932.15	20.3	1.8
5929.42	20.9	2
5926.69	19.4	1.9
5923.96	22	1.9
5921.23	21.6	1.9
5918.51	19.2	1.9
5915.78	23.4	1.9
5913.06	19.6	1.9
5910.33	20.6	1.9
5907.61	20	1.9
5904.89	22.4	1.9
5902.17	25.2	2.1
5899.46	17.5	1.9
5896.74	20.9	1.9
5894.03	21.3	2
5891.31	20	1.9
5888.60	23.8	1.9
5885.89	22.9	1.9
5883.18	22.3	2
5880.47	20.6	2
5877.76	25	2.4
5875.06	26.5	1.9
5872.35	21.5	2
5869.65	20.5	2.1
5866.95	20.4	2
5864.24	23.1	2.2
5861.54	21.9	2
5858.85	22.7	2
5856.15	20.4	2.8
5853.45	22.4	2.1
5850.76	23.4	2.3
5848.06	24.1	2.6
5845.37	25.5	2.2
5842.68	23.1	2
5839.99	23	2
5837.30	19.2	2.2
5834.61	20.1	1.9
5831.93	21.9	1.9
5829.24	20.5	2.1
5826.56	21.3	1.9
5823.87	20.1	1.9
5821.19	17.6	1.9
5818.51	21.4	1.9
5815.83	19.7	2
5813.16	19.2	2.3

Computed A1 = 0.043 mag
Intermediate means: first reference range 22.5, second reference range 21.1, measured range 20.9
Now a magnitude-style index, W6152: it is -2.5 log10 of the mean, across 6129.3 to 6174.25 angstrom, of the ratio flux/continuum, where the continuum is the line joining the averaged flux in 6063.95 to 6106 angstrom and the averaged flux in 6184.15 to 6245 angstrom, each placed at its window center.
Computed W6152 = 0.05 mag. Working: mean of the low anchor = 21.4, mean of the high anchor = 20.2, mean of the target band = 19.8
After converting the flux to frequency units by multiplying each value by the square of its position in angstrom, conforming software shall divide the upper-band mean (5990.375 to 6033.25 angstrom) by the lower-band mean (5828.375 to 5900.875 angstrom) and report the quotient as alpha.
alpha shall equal 1.1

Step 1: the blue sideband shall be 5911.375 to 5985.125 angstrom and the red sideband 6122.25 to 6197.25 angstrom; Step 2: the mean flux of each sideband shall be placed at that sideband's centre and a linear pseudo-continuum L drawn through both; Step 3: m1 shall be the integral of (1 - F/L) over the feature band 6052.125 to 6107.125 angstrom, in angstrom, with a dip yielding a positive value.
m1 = -1.97 angstrom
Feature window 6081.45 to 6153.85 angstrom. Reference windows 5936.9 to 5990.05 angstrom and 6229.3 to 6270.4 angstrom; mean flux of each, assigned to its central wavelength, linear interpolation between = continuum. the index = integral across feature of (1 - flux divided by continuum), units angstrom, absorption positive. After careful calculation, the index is -1.6 angstrom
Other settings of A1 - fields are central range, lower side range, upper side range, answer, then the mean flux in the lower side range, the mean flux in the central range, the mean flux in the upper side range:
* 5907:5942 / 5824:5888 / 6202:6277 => 0.05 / 22.3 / 20.9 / 20.4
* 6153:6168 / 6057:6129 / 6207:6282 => 0.07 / 21.1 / 19.6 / 20.5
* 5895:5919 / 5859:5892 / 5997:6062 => 0.06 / 22.4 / 21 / 21.7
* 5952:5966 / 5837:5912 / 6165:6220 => 0.05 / 22.2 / 20.7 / 20.6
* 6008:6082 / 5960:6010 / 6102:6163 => -0.03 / 21.2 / 21.4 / 20.2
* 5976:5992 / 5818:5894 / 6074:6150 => 0.04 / 22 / 20.7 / 21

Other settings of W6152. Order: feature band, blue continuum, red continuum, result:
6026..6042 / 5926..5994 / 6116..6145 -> -0.13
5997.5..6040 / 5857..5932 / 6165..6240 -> -0.05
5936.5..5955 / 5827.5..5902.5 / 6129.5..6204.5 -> 0.07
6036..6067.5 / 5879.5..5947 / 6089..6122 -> 0.02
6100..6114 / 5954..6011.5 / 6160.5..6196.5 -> -0.04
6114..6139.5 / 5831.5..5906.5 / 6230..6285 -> 0.05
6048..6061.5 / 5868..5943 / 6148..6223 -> 0.04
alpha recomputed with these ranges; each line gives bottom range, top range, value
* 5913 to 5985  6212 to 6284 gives 1.09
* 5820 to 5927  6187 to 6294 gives 1.06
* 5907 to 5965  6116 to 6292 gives 1.08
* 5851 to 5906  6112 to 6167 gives 0.99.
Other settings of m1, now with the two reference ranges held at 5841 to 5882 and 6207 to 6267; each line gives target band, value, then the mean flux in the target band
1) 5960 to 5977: 1.0 angstrom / 20.8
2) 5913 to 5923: 0.5 angstrom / 21.2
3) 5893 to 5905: 0.6 angstrom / 21.4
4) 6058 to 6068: 1.0 angstrom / 19.3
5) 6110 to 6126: 0.3 angstrom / 20.9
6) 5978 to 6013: 0.9 angstrom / 21.4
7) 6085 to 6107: -0.2 angstrom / 21.5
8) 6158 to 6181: 1.1 angstrom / 19.8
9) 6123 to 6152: 1.4 angstrom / 20.1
